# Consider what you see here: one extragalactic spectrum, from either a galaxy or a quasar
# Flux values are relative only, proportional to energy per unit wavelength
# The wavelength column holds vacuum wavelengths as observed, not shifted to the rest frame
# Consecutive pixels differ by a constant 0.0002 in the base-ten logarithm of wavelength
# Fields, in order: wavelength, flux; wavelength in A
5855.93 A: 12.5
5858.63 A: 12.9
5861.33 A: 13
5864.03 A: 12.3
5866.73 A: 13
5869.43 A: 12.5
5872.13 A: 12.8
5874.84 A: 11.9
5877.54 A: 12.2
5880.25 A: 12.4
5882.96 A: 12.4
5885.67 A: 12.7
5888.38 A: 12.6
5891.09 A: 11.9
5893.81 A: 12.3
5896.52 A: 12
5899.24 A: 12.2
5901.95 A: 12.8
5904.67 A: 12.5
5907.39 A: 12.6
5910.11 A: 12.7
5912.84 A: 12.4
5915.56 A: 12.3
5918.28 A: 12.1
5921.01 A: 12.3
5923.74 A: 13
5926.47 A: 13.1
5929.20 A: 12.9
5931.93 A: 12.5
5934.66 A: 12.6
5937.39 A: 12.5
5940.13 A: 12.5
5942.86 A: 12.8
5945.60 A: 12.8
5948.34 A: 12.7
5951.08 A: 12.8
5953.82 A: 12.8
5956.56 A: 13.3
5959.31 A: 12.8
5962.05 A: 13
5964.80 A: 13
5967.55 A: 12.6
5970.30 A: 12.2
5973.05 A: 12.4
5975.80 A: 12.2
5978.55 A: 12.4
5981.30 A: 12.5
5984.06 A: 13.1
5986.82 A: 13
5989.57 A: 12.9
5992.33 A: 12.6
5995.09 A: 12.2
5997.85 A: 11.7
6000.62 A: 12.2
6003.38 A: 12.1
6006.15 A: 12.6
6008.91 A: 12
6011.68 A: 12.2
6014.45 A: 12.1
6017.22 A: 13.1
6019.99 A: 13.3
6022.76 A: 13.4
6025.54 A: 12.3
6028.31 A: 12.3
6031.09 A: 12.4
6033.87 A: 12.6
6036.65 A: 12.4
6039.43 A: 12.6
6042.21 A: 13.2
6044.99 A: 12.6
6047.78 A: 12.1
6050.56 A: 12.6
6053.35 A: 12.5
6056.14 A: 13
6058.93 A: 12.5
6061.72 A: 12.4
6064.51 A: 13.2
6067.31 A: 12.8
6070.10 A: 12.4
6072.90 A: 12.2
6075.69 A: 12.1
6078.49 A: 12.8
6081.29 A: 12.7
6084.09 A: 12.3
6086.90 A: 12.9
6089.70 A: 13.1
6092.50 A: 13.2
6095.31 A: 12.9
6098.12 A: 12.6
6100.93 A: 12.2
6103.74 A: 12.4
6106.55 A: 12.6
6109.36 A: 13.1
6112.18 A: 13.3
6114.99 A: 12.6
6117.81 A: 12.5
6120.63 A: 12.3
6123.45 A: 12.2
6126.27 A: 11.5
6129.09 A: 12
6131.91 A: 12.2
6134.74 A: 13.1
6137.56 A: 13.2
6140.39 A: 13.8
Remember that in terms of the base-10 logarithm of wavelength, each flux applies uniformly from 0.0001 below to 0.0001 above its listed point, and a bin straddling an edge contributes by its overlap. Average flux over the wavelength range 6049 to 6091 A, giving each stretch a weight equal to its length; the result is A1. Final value 12.6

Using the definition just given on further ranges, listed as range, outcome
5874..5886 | 12.3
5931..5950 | 12.6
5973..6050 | 12.5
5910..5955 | 12.6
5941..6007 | 12.6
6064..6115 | 12.7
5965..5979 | 12.4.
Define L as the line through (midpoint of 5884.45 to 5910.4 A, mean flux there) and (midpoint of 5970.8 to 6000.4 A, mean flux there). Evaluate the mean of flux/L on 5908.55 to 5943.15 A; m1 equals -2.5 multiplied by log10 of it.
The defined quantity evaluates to -0.01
